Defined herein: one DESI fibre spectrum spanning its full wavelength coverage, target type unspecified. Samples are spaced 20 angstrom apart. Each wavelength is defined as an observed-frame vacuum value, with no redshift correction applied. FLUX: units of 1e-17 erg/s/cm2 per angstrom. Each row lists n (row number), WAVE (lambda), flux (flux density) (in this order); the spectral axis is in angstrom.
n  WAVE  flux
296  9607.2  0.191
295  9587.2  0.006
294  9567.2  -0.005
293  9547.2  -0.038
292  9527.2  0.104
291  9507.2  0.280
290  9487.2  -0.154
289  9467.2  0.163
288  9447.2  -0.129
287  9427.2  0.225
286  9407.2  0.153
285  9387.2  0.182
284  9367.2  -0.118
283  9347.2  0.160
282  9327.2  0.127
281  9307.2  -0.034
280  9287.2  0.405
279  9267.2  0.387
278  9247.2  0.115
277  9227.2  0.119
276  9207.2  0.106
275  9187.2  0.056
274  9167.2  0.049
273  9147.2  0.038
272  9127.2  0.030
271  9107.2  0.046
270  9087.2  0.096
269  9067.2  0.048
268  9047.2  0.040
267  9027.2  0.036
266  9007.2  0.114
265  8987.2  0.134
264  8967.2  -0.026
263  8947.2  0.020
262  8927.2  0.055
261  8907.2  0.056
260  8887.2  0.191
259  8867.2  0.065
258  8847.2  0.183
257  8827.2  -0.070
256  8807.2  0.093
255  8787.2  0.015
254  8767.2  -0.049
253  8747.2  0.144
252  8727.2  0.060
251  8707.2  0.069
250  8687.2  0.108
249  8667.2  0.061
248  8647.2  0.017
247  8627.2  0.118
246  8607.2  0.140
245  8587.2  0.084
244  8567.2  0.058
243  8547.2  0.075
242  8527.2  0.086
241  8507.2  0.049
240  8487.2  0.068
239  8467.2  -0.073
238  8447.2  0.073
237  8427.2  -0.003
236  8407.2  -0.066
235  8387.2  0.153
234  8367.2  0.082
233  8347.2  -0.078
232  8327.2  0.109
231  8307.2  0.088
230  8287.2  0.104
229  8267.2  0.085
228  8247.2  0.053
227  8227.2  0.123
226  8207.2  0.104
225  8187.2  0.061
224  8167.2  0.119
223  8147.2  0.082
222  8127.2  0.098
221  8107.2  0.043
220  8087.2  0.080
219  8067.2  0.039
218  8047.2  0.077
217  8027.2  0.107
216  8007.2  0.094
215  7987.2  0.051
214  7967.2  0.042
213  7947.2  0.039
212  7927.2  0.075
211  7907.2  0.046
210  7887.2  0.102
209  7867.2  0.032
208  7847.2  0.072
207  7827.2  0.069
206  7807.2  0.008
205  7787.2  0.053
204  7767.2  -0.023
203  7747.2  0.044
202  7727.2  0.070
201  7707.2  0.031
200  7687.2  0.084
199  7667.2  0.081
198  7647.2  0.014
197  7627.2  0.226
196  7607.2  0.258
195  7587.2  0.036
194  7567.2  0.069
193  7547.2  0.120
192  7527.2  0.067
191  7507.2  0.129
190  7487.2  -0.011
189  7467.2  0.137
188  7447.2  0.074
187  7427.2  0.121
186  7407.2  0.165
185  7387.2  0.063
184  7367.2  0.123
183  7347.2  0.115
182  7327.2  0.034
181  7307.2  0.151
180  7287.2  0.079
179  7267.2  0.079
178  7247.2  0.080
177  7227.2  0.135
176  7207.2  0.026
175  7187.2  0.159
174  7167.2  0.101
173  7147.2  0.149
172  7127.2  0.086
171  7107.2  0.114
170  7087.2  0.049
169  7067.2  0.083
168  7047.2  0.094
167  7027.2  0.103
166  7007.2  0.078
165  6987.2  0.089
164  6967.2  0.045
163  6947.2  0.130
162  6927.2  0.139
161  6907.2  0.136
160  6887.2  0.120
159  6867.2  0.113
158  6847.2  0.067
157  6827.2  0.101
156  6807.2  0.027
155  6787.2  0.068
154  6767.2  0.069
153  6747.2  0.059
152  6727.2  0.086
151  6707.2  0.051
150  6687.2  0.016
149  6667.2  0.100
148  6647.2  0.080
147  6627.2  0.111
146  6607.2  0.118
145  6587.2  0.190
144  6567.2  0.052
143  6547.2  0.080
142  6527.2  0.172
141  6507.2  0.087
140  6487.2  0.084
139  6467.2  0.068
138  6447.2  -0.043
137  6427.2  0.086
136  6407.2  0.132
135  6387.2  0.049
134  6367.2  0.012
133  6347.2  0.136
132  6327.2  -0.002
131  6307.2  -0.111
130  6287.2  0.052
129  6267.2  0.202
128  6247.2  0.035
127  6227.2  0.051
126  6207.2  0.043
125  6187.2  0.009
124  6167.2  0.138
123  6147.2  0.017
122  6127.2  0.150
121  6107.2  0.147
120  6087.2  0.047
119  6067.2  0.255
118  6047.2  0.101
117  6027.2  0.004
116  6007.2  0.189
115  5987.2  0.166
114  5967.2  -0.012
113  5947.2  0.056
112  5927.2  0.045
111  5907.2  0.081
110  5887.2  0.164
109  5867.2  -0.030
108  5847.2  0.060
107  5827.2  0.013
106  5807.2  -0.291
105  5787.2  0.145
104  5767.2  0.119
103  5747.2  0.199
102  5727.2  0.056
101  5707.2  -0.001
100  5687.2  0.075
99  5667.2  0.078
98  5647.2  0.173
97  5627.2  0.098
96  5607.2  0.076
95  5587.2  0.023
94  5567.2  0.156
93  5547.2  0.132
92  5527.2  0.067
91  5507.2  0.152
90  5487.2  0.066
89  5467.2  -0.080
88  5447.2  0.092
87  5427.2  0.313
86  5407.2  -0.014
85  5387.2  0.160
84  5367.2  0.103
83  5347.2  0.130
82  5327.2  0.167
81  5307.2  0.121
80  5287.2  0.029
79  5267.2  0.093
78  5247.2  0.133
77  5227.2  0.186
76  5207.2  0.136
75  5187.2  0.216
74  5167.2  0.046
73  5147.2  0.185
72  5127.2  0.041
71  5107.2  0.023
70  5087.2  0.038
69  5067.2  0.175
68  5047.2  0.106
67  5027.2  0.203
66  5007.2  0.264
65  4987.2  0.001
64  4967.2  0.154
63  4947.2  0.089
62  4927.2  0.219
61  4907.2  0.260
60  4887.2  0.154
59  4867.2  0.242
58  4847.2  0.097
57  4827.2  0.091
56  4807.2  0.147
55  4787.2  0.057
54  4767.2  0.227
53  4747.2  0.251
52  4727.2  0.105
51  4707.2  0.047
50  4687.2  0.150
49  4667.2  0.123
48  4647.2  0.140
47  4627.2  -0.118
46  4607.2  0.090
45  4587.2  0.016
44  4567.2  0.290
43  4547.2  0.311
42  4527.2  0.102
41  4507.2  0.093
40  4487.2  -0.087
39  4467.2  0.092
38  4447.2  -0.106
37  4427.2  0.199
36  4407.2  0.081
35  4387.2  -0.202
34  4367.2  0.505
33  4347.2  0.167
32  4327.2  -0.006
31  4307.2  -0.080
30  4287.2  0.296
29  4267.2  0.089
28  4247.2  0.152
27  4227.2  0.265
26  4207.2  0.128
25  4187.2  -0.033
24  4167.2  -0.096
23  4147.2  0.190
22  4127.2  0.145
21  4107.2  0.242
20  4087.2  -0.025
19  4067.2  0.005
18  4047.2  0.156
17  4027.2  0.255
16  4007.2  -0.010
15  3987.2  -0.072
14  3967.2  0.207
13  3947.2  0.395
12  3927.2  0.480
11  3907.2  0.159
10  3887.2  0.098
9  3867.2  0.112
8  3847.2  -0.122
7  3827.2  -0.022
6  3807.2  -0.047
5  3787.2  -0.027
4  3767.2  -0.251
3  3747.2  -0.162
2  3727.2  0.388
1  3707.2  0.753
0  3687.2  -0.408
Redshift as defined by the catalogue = 1.488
